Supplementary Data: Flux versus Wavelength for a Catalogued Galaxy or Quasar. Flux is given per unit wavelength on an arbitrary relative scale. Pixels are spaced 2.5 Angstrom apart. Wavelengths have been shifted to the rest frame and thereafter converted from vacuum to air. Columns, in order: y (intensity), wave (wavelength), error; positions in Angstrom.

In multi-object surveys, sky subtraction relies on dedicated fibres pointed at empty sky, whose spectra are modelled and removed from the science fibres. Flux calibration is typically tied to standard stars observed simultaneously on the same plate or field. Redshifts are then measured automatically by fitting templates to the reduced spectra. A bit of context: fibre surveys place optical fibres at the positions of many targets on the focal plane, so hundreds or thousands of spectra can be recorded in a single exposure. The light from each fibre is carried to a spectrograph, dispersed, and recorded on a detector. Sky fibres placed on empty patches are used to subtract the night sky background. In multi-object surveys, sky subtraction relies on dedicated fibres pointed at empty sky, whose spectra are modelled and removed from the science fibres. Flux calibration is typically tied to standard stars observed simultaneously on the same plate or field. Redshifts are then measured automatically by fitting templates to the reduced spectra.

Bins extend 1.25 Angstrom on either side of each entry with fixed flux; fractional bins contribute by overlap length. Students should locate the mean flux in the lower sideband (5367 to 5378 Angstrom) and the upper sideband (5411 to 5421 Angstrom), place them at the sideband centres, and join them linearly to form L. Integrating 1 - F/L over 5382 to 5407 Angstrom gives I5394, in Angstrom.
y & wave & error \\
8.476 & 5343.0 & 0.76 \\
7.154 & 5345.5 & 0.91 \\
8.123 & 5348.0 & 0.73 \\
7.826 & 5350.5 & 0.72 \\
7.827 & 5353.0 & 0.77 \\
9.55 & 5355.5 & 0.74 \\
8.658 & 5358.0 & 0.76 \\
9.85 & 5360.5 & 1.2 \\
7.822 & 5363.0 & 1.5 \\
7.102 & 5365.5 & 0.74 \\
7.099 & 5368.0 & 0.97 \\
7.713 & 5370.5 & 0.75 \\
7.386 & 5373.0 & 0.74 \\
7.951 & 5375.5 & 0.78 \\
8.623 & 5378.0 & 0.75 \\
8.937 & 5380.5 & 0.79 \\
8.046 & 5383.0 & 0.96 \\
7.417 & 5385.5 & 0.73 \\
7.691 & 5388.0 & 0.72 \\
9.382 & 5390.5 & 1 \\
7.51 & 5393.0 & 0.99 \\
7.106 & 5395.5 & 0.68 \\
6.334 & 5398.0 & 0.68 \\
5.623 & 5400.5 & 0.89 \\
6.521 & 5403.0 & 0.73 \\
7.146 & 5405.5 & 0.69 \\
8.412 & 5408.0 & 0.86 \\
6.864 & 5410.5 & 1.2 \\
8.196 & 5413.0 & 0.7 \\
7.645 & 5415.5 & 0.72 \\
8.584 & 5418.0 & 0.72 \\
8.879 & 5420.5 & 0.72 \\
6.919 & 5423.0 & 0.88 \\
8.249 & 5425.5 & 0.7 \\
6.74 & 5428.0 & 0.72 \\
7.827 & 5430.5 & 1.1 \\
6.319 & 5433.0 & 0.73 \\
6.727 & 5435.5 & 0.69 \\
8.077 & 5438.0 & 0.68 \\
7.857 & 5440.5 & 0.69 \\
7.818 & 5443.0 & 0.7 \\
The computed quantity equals 2.0 Angstrom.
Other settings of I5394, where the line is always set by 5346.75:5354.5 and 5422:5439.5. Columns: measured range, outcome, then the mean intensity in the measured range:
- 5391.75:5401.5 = 1.2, 6.67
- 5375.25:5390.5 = -1.0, 8.23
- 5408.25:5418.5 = -0.5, 7.82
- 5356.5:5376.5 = -0.3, 7.97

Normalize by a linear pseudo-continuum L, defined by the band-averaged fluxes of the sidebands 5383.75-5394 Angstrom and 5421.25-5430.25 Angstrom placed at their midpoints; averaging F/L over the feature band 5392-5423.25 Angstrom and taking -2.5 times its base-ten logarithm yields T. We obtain 0.05 mag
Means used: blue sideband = 8.01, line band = 7.38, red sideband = 7.45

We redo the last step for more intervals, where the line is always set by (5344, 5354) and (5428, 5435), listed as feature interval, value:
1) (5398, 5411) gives 0.056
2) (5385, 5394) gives -0.098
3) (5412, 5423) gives -0.151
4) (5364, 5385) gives -0.047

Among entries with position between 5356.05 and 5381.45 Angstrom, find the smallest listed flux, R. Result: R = 7.099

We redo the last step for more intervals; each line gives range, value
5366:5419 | 5.623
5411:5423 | 6.919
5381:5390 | 7.417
